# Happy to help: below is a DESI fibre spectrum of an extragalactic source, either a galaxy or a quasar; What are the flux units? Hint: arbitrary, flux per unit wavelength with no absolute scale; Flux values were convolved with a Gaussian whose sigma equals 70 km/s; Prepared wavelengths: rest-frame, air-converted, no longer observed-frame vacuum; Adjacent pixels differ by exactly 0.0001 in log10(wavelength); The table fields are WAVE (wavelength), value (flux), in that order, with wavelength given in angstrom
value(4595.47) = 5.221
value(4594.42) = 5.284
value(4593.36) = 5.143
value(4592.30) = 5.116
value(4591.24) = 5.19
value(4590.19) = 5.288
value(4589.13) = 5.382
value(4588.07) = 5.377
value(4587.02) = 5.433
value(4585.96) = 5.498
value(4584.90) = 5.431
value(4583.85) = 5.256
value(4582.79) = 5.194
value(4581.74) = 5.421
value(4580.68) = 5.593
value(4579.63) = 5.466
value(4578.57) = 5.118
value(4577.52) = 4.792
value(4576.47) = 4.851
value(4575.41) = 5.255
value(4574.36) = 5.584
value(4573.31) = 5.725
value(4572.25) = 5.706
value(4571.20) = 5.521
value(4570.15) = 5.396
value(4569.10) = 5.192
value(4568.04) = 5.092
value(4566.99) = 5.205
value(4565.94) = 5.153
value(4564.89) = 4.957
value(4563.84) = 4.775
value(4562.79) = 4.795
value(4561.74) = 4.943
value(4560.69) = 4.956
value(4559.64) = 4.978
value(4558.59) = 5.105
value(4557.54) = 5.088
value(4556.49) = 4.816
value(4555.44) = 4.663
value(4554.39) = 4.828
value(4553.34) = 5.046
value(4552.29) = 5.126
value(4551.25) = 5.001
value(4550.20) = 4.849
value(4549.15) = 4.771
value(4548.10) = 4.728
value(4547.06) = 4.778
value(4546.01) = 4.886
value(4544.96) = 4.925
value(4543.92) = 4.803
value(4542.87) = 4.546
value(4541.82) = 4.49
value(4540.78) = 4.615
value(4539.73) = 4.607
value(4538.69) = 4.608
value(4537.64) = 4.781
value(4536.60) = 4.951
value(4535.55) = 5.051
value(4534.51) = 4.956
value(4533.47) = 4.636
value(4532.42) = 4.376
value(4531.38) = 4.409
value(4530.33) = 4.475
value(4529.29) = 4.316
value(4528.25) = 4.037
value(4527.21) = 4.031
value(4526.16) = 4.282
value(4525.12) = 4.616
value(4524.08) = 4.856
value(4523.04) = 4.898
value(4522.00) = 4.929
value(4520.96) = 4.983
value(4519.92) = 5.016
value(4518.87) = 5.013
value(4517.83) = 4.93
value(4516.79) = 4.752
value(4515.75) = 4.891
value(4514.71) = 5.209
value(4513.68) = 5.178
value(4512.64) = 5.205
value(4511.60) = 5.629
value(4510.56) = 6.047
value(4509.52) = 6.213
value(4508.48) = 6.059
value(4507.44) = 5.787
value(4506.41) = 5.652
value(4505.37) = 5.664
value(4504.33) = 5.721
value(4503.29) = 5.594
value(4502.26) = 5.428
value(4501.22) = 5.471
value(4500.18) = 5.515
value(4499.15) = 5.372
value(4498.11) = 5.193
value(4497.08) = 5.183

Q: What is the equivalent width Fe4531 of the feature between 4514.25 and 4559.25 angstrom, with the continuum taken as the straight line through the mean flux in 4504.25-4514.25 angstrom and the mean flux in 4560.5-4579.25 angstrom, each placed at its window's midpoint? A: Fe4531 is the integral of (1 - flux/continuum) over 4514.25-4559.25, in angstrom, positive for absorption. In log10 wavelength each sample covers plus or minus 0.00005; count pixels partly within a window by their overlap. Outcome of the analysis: 5.8 angstrom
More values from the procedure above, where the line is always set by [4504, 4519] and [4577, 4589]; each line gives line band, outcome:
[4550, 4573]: 1.31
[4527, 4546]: 2.85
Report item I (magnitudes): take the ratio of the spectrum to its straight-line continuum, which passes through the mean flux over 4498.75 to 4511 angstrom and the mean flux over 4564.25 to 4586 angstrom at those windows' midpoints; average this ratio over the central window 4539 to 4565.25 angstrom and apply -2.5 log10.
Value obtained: 0.13 mag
